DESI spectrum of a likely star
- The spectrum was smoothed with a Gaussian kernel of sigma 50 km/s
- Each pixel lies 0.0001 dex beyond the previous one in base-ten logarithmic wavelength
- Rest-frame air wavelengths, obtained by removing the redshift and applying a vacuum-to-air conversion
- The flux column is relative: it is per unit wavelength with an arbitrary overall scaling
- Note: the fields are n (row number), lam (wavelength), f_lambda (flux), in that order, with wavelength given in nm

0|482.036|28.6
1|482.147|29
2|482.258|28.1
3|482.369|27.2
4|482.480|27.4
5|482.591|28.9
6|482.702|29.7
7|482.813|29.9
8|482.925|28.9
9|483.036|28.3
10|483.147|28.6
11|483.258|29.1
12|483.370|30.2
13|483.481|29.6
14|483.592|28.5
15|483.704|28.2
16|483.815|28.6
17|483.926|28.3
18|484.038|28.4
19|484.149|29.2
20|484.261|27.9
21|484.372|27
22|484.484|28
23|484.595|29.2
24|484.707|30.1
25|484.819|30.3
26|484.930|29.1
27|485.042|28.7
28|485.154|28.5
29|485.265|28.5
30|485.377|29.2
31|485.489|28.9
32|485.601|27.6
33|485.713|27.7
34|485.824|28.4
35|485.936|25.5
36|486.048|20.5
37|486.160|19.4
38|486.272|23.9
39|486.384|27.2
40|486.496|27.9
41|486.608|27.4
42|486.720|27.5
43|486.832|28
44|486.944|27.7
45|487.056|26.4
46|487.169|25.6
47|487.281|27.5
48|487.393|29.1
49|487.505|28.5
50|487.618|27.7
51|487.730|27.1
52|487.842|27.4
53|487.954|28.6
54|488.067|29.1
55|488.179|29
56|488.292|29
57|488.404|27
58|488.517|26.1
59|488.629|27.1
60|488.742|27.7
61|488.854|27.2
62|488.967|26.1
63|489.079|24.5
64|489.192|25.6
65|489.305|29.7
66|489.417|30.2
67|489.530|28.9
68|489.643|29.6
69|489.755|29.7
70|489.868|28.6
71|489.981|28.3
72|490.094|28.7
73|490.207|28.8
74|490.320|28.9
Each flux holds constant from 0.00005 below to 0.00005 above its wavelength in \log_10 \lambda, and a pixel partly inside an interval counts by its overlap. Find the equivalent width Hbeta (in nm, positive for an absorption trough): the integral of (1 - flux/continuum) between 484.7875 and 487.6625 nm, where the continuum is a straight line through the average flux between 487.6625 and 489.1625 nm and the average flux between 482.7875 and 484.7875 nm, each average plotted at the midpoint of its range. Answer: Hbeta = 0.090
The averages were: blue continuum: 28.8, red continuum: 27.4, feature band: 27.2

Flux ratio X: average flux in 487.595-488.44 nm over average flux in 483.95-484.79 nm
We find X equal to 0.99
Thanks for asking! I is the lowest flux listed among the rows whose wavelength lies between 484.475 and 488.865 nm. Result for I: 19.4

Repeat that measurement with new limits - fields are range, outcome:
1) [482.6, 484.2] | 28.2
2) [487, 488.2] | 25.6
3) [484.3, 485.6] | 27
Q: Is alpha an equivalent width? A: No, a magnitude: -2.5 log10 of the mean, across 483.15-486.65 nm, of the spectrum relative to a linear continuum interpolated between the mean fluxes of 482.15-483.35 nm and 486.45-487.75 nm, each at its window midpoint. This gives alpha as 0.01 mag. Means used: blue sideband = 28.7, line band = 27.8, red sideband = 27.5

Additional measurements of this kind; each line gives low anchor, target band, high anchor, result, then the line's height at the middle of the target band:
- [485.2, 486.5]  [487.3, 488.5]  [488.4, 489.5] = -0.052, 26.8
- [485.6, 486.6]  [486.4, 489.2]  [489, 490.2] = -0.026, 26.8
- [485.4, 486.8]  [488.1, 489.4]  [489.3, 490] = 0.046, 28.5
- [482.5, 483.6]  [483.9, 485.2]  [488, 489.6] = 0.002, 28.8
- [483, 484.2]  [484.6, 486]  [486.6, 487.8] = -0.012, 28.2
